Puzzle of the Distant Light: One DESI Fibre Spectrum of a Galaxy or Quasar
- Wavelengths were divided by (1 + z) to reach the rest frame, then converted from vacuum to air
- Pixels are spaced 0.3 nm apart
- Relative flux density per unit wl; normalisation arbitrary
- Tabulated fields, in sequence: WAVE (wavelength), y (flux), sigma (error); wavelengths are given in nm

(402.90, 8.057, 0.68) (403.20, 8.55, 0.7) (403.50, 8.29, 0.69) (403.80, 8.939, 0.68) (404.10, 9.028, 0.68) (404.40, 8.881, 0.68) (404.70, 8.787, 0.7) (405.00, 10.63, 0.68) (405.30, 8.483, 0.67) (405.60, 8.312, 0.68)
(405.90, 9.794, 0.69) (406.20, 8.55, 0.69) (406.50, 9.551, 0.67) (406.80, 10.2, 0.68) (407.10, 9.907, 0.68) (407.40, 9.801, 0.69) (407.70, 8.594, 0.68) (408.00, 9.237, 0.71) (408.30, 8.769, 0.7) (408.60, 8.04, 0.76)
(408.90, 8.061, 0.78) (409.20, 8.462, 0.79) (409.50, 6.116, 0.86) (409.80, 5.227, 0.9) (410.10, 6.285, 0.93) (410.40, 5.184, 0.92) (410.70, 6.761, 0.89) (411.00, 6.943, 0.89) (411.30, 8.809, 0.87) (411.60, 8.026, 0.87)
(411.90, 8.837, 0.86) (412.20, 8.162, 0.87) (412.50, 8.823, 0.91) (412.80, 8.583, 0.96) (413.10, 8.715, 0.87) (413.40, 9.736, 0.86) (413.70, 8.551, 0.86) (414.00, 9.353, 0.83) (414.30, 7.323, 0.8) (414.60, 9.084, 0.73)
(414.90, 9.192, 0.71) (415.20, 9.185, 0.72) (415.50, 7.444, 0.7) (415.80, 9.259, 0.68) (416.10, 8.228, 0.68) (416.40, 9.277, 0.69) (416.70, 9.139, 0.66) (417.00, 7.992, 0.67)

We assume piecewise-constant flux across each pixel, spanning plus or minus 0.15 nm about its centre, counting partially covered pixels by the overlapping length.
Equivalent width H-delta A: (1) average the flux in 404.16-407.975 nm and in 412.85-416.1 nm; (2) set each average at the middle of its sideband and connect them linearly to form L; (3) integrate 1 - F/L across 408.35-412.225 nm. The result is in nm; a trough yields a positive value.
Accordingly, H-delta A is 0.73 nm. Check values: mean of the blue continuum 9.28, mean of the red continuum 8.75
